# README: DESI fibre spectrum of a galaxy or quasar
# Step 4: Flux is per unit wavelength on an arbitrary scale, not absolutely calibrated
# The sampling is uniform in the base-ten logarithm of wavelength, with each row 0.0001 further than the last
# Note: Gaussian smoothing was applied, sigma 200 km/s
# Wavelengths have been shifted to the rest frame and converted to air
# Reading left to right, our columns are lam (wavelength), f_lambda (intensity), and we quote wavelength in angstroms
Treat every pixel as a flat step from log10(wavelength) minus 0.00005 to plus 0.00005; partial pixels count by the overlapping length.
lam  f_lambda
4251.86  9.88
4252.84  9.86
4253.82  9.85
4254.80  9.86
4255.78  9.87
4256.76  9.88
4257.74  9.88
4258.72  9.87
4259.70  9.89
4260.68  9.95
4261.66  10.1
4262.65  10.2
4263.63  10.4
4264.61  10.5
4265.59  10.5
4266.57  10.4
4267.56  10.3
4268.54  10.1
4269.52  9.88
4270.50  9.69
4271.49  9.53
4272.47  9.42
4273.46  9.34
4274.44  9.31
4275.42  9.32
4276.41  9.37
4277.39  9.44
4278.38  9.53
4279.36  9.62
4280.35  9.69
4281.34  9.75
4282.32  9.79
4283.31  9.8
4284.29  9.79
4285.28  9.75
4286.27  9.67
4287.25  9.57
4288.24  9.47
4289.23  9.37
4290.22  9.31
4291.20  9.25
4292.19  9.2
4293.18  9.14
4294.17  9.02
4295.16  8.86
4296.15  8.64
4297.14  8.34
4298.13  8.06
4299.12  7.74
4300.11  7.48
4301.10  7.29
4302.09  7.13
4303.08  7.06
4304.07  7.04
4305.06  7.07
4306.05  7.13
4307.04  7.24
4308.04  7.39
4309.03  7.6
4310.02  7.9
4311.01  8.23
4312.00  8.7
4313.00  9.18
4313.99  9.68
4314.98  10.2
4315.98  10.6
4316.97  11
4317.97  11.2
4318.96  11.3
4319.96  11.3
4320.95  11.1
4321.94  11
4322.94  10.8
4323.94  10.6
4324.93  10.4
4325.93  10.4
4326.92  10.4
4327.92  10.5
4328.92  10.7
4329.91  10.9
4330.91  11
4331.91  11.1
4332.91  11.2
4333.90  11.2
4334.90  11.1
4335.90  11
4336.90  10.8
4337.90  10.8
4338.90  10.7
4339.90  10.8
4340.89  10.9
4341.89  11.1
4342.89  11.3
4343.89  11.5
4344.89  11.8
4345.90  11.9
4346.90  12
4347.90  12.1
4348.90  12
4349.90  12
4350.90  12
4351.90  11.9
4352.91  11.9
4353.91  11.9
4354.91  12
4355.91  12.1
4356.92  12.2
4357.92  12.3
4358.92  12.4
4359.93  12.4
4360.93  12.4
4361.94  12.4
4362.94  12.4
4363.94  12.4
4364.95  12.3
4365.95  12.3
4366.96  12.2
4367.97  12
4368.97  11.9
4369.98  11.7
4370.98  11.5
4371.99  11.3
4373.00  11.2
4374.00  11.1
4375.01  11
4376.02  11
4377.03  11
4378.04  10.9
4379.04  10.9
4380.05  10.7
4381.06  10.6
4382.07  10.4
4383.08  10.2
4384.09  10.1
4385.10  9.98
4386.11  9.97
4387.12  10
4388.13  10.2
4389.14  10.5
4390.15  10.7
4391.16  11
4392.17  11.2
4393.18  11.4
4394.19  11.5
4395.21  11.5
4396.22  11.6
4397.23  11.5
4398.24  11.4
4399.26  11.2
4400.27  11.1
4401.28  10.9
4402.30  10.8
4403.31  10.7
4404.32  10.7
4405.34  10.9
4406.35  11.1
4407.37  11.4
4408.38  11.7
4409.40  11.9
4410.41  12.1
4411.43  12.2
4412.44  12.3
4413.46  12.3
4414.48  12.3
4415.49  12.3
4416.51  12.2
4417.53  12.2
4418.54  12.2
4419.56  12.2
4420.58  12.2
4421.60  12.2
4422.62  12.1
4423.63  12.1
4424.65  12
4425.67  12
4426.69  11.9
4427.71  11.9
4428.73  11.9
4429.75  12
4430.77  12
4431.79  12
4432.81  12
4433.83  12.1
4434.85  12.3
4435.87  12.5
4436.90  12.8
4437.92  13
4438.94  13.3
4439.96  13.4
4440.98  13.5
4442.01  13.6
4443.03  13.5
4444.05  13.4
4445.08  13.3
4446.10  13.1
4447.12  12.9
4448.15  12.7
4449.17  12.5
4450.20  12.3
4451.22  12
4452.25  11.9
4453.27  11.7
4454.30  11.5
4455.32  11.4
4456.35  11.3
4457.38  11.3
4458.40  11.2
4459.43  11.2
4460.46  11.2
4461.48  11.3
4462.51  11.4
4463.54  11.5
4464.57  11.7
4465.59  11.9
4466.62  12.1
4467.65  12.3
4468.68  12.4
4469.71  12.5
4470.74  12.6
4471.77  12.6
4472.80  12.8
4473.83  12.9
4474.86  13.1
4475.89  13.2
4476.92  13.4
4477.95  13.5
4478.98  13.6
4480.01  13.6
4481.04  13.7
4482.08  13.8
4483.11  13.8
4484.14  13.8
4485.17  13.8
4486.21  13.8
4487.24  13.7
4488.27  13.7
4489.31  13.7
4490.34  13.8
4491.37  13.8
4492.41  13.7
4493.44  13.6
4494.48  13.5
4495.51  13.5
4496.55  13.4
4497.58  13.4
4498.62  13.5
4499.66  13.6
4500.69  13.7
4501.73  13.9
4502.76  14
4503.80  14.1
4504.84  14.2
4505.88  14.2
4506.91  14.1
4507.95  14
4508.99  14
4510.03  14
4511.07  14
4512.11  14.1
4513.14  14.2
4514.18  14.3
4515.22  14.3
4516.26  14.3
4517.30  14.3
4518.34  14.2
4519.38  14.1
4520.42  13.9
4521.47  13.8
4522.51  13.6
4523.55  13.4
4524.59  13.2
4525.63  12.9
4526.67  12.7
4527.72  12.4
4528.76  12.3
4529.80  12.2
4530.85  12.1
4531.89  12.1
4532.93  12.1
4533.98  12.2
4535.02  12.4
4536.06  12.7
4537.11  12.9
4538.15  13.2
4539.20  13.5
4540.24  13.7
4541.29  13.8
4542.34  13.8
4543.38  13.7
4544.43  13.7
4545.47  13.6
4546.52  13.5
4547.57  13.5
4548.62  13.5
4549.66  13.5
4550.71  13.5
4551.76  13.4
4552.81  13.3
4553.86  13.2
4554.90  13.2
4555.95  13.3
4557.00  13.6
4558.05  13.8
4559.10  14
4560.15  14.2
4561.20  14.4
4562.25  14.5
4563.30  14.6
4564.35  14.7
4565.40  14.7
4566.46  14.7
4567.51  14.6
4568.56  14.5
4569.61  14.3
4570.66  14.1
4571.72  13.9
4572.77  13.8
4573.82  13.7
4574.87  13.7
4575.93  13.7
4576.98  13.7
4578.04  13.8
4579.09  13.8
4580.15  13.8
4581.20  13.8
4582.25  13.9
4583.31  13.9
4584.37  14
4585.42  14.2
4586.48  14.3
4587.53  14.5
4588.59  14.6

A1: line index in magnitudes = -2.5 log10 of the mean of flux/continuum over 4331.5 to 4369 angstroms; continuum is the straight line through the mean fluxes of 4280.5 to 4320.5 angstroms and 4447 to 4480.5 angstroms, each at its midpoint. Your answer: -0.18 mag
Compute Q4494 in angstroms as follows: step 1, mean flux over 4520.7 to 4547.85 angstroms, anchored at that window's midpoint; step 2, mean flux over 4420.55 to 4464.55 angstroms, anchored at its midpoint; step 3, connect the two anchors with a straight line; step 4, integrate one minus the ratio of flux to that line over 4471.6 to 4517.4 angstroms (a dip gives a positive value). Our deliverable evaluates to -3.8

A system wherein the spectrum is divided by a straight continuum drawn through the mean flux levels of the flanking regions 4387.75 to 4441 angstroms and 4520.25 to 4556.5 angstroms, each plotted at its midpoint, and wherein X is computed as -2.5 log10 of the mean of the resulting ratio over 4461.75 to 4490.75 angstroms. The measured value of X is -0.05 mag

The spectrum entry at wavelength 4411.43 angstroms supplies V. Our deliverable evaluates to 12.2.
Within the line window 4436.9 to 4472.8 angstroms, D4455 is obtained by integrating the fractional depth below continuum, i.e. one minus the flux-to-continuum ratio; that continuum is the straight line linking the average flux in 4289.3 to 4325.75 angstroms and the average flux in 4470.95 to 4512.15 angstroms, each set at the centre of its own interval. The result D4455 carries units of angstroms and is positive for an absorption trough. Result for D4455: 1.2 angstroms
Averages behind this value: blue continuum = 9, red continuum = 13.7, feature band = 12.3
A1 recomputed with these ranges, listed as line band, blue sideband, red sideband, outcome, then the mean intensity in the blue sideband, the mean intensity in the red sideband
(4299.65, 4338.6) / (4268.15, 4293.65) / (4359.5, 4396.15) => 0.061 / 9.54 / 11.2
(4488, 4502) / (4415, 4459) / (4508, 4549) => -0.050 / 12.3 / 13.4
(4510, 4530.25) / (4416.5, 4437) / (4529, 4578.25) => -0.034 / 12.1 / 13.6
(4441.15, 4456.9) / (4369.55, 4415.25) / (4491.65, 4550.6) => -0.029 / 11.1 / 13.5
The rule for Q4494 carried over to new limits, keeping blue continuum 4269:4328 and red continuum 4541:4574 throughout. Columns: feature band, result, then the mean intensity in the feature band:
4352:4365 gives -2.4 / 12.2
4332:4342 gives -1.0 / 11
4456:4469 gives 0.6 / 11.6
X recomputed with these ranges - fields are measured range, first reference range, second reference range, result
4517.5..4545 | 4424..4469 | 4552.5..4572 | 0.04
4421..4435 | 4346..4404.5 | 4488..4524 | 0.03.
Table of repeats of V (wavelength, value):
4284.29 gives 9.79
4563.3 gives 14.6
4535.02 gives 12.4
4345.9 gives 11.9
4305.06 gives 7.07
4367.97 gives 12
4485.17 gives 13.8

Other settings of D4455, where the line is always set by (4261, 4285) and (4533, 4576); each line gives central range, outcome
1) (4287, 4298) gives 1.1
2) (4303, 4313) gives 2.6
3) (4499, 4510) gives -0.8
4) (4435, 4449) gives -1.1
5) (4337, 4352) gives -0.9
